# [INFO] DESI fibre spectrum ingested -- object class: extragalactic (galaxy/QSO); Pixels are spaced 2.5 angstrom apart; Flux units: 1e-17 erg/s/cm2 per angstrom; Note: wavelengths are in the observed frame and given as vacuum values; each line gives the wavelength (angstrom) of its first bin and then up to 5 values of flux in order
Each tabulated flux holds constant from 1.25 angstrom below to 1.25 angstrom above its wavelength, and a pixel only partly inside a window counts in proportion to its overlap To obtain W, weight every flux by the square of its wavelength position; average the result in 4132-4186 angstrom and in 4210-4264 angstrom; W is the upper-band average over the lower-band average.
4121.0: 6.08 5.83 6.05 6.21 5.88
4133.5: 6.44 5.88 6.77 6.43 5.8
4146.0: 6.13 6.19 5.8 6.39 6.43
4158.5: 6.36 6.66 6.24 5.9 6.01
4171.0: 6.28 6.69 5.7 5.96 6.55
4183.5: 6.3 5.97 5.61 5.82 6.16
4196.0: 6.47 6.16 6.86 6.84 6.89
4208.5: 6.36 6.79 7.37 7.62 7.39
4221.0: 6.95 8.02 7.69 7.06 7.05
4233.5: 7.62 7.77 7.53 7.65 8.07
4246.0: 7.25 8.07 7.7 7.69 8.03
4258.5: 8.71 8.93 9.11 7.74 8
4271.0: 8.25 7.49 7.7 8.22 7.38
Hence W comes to 1.3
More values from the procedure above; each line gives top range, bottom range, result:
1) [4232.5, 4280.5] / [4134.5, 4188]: 1.34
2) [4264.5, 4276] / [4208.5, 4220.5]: 1.13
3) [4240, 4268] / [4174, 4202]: 1.36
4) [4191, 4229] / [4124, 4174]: 1.15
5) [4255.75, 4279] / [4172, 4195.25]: 1.40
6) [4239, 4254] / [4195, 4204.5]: 1.20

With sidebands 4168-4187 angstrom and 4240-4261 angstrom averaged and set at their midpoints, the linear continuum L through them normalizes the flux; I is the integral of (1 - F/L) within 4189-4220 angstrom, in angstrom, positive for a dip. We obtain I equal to 0.69 angstrom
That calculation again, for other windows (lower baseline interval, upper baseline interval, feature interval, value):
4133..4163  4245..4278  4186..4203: 2.0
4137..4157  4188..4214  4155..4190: 0.9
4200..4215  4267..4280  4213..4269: -2.9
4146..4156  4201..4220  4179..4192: 1.2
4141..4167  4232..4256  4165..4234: 3.4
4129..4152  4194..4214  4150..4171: 0.3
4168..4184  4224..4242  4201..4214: 0.2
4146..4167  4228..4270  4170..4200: 2.7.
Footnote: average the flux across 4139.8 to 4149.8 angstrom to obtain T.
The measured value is 6.13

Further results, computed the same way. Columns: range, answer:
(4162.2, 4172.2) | 6.11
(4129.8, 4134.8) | 6.16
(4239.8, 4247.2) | 7.66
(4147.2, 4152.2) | 6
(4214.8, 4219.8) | 7.5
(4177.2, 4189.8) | 6.08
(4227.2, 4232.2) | 7.06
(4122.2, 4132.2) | 5.99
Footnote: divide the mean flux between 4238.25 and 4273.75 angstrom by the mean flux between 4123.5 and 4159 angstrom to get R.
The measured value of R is 1.3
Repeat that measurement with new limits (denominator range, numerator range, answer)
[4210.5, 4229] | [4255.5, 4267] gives 1.16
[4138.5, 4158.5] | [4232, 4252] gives 1.24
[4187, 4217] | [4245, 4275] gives 1.23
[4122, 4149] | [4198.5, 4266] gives 1.23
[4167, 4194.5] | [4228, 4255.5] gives 1.25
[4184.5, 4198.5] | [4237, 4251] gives 1.28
